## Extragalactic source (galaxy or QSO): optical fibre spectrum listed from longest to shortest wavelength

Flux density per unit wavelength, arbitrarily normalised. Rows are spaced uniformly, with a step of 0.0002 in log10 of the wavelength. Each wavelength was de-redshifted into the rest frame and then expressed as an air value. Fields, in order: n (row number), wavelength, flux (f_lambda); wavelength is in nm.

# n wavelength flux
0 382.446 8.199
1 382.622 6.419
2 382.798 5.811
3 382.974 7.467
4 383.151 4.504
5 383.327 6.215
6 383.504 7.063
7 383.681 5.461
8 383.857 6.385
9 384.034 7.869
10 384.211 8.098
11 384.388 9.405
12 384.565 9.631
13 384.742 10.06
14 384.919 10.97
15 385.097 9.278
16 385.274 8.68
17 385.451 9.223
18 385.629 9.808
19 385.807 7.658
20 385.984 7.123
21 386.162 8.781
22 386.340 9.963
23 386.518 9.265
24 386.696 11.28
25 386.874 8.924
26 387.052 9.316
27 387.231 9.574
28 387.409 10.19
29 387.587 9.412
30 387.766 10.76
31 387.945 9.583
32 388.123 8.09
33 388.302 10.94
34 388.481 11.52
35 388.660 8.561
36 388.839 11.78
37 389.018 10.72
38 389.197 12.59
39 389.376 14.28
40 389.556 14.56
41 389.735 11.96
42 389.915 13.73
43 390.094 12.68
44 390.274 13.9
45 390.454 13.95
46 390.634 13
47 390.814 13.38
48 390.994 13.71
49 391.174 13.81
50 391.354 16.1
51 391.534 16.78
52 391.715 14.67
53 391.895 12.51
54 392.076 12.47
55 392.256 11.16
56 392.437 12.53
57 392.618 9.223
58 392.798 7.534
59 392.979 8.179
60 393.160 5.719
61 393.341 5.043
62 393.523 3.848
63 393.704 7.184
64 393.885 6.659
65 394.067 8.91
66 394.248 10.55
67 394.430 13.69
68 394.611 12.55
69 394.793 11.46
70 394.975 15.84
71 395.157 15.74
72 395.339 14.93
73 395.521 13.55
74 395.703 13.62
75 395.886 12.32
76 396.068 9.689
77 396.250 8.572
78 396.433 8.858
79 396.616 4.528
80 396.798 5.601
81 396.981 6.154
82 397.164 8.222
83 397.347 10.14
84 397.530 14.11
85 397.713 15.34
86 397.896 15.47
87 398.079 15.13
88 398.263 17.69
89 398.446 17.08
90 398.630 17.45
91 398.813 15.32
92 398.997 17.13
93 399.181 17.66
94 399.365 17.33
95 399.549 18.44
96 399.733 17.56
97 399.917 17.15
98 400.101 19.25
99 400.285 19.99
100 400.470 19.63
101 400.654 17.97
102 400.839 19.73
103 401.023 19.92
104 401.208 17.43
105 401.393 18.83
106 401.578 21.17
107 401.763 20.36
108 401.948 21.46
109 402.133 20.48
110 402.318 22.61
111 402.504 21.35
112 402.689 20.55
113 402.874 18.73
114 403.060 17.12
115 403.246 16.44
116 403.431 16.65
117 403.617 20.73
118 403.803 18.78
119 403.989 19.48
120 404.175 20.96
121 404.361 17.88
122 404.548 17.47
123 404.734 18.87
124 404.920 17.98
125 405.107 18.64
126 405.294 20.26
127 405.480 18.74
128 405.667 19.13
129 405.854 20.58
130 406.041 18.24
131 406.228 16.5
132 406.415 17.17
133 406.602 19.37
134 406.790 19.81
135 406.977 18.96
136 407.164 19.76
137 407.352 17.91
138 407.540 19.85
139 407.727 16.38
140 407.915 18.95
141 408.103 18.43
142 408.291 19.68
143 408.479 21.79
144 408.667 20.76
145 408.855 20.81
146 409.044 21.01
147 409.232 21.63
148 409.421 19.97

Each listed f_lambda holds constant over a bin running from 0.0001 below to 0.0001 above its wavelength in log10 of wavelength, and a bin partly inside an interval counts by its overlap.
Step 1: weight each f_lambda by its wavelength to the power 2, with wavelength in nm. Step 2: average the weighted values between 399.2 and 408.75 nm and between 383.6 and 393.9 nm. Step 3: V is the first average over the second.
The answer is 2.0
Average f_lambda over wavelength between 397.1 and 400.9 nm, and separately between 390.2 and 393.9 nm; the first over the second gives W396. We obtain 1.5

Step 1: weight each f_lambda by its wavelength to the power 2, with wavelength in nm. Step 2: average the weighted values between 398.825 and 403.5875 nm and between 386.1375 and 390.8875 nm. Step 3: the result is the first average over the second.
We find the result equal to 1.80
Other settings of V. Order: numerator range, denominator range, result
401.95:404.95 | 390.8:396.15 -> 1.77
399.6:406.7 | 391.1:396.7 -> 1.83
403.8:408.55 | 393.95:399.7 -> 1.52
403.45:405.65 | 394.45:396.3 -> 1.53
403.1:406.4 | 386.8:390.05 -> 1.84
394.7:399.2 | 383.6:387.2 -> 1.53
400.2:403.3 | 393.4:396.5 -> 1.85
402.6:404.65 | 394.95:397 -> 1.80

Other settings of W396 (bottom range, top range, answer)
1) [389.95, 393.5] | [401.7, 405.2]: 1.64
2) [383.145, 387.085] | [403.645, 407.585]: 2.21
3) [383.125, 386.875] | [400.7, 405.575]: 2.27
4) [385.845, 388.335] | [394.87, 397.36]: 1.12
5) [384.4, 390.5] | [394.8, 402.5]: 1.49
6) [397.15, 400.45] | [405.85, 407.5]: 1.14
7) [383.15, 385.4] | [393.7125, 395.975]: 1.51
